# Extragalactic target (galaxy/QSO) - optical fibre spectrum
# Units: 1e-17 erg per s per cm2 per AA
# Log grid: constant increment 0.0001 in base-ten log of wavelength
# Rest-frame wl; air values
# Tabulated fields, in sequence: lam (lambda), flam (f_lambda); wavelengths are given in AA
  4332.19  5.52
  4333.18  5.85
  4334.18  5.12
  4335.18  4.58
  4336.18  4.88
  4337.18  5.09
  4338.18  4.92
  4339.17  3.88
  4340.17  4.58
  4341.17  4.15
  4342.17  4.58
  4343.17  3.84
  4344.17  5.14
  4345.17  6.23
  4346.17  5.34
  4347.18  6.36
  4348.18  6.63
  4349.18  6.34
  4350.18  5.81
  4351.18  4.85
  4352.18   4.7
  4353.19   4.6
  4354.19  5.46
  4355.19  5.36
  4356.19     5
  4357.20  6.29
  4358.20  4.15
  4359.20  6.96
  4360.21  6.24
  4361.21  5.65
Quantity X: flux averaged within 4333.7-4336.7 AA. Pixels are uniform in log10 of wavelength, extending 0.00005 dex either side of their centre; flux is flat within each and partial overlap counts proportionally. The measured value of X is 4.85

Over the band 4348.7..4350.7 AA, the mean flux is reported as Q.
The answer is 6.07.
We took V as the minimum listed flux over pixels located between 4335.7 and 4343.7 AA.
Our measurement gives 3.84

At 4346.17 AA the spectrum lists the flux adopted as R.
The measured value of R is 5.34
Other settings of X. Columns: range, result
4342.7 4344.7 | 4.53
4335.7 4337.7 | 4.98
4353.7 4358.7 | 5.26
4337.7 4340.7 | 4.47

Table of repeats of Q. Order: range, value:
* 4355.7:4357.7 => 5.63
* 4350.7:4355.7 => 5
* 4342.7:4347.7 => 5.39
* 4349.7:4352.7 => 5.11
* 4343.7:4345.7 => 5.69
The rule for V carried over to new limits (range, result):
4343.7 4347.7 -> 5.14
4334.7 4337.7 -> 4.58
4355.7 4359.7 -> 4.15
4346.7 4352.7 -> 4.7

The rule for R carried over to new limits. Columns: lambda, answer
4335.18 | 4.58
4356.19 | 5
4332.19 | 5.52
